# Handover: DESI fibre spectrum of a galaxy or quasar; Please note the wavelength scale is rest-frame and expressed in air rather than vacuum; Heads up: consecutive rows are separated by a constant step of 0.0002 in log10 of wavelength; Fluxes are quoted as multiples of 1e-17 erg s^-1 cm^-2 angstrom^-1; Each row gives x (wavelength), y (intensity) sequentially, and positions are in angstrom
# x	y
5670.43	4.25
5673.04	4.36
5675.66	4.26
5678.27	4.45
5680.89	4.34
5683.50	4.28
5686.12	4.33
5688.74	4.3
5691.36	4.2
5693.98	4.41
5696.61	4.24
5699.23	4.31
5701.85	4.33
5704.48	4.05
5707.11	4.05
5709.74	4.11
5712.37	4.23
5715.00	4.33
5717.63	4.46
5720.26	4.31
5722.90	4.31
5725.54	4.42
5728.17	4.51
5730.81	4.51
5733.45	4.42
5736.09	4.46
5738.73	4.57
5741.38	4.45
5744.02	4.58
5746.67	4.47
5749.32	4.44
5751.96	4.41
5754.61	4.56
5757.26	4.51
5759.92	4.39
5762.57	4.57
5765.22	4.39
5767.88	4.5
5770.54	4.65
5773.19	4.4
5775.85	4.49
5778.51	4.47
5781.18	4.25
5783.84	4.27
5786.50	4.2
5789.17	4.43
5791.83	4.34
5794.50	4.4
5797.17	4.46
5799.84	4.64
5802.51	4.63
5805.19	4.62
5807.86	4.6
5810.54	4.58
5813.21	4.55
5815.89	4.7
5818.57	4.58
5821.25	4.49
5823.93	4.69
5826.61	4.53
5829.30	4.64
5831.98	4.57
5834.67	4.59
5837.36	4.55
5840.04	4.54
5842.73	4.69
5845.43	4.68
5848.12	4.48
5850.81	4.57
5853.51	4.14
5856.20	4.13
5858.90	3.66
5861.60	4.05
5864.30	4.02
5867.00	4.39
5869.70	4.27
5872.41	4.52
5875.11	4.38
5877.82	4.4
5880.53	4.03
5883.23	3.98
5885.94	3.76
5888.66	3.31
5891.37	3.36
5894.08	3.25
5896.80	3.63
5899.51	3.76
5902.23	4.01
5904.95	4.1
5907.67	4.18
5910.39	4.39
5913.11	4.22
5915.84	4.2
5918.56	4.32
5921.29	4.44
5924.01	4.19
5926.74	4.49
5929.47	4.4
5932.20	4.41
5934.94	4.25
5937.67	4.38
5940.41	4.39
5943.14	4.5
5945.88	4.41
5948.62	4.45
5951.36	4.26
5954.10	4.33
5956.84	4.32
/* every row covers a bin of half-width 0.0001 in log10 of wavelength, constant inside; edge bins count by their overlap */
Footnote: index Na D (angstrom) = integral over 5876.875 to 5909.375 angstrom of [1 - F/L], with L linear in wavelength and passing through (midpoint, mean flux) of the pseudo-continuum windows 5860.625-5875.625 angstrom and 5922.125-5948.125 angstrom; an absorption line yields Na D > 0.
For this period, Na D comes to 3.77 angstrom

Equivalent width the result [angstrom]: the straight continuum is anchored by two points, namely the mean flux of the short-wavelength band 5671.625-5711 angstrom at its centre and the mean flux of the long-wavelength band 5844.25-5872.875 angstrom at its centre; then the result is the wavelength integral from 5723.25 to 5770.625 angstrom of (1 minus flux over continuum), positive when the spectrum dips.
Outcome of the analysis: -2.4 angstrom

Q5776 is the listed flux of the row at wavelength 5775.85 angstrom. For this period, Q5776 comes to 4.49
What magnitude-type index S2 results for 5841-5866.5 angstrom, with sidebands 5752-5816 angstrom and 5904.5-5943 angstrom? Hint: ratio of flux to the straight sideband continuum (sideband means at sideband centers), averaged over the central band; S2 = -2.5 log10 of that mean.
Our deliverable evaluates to 0.03 mag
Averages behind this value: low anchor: 4.48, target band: 4.28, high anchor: 4.32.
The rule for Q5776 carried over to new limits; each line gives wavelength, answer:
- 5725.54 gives 4.42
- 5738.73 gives 4.57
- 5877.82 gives 4.4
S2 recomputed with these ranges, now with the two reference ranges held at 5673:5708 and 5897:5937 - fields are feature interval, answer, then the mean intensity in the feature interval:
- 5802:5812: -0.087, 4.6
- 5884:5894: 0.214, 3.48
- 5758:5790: -0.040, 4.42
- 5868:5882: -0.021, 4.32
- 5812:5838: -0.084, 4.59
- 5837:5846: -0.092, 4.62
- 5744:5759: -0.054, 4.48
